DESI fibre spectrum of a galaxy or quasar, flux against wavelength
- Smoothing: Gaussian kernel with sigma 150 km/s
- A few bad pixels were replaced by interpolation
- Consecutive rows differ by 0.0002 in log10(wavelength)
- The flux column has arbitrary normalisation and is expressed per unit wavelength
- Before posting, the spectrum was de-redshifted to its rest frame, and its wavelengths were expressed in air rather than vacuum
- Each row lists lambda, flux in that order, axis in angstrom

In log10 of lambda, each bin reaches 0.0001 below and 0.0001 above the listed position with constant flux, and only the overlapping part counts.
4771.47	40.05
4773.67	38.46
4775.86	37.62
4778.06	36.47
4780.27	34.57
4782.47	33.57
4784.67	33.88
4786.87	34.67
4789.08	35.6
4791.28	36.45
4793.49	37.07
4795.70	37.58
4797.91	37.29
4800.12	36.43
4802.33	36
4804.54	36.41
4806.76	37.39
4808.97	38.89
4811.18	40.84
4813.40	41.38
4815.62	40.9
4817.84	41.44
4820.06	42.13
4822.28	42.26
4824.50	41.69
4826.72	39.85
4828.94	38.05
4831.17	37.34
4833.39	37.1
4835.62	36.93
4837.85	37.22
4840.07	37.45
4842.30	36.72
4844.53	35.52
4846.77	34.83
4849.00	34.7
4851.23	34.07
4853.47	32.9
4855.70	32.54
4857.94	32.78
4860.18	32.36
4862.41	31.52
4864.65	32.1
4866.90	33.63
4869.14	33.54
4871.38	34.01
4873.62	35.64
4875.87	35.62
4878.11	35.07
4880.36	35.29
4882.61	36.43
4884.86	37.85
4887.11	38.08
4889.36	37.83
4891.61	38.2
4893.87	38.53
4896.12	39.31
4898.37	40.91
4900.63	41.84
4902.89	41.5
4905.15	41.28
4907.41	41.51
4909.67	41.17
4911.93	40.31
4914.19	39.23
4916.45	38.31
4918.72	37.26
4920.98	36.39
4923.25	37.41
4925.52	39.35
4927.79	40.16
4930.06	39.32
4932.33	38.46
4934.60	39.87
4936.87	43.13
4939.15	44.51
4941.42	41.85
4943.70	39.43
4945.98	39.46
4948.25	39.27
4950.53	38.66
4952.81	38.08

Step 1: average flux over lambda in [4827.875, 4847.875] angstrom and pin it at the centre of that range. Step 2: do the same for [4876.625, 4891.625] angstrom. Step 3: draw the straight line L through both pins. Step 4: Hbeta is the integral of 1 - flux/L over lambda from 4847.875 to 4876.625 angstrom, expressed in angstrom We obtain 2.6 angstrom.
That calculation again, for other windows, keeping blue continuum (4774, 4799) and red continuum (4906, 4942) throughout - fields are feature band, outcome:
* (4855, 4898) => 3.5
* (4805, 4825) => -2.1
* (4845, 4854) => 0.8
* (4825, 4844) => -0.2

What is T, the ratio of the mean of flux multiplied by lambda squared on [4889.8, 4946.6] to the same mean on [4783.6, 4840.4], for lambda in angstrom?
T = 1.09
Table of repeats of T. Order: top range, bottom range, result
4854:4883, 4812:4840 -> 0.87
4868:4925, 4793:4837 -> 1.01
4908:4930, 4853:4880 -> 1.19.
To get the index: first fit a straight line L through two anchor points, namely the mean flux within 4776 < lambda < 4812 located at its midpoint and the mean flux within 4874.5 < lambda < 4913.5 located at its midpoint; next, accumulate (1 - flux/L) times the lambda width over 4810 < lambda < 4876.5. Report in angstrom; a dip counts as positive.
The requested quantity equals 1.8 angstrom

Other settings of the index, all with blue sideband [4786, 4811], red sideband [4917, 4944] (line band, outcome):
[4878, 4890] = 0.6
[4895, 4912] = -0.8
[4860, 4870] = 1.5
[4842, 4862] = 2.2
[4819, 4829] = -1.0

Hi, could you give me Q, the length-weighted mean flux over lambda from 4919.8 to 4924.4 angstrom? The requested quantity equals 36.9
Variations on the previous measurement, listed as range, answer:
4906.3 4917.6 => 40.1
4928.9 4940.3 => 41.1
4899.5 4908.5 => 41.5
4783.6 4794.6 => 35.5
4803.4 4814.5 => 39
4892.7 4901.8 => 40.1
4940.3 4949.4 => 40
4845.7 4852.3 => 34.6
